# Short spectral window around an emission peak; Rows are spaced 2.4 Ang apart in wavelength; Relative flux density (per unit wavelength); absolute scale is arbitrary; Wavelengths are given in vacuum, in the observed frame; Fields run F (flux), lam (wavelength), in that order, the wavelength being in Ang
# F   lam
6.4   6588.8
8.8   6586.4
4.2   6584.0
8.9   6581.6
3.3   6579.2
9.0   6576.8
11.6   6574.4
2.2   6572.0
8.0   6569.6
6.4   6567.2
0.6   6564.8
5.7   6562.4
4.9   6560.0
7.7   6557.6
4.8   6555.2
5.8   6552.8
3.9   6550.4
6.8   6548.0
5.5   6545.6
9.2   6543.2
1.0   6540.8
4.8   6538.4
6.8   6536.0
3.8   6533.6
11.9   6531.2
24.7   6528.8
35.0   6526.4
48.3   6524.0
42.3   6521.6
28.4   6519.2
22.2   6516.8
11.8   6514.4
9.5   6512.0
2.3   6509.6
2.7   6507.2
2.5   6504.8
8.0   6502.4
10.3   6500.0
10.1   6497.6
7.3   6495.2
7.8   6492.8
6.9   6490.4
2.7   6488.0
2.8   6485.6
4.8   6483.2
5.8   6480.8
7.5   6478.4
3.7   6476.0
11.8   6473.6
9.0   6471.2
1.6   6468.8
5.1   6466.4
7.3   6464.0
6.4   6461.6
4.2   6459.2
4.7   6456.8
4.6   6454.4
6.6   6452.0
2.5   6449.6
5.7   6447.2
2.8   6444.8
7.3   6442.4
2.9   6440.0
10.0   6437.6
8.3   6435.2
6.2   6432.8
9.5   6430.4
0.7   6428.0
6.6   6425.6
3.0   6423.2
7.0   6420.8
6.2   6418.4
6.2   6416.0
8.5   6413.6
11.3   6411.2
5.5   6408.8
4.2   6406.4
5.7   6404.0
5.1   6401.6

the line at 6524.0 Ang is [O II] 3727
